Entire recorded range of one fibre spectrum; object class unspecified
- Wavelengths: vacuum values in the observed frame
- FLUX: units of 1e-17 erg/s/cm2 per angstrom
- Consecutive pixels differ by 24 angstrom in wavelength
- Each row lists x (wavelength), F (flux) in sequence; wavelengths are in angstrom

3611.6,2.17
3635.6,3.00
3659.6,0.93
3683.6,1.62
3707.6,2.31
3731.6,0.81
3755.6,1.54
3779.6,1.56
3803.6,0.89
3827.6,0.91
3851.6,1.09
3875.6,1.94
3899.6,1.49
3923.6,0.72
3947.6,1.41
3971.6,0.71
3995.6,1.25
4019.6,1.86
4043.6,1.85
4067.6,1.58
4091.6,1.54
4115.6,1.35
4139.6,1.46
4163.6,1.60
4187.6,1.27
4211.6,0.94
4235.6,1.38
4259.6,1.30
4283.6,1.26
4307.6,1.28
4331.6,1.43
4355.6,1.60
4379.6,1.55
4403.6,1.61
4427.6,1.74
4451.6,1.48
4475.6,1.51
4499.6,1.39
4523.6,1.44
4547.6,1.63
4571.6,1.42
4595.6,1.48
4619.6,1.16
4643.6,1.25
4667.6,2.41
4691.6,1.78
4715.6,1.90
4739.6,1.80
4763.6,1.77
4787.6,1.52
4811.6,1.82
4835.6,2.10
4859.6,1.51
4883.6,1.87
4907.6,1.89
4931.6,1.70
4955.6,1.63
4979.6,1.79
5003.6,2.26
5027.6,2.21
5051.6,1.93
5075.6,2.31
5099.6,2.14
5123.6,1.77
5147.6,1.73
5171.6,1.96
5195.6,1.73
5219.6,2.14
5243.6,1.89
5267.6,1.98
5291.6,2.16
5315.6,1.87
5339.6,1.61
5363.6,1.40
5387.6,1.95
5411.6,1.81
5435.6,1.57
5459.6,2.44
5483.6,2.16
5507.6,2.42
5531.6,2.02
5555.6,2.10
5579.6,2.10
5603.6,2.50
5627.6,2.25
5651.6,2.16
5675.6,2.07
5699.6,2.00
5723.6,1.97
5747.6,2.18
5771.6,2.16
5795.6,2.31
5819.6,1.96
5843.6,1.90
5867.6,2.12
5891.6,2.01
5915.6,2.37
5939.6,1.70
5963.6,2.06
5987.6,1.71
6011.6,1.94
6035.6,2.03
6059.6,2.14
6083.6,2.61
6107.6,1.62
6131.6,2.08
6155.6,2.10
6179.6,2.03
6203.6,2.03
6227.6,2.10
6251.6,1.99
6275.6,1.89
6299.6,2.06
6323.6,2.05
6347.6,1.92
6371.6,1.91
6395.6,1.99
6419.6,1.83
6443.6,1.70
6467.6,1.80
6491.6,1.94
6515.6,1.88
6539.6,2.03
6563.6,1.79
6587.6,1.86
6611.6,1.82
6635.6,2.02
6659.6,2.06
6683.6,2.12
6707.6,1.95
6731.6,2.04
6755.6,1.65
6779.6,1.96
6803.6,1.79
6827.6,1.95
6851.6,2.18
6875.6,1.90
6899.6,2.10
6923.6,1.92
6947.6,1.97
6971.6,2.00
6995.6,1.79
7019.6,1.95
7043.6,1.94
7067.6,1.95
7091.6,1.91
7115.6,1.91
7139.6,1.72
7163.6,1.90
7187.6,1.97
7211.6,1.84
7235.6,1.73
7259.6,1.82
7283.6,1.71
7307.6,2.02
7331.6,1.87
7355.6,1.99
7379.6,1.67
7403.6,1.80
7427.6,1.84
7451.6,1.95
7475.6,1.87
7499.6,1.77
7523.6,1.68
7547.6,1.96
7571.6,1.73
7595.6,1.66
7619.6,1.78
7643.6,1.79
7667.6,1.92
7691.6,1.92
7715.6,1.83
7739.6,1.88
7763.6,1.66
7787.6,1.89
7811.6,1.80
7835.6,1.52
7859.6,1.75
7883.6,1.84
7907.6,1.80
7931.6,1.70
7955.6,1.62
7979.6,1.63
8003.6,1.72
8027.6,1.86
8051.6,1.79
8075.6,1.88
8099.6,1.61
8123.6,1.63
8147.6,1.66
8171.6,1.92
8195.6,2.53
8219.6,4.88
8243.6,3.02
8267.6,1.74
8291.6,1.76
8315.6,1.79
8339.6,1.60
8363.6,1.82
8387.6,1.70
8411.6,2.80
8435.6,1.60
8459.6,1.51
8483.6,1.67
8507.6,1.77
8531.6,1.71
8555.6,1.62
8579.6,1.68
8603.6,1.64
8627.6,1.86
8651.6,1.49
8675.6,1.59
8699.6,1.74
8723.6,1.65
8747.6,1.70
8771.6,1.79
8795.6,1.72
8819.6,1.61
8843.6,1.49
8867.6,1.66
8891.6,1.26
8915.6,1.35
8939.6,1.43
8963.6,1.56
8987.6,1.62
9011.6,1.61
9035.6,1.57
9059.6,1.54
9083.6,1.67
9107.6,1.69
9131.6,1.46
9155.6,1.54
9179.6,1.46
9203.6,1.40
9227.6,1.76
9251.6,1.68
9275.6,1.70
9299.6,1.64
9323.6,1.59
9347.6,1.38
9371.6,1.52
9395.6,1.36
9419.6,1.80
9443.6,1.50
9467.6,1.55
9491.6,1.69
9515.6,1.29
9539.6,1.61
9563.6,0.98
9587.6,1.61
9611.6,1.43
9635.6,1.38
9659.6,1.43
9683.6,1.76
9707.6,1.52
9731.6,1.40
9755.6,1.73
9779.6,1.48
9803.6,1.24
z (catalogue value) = 0.25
